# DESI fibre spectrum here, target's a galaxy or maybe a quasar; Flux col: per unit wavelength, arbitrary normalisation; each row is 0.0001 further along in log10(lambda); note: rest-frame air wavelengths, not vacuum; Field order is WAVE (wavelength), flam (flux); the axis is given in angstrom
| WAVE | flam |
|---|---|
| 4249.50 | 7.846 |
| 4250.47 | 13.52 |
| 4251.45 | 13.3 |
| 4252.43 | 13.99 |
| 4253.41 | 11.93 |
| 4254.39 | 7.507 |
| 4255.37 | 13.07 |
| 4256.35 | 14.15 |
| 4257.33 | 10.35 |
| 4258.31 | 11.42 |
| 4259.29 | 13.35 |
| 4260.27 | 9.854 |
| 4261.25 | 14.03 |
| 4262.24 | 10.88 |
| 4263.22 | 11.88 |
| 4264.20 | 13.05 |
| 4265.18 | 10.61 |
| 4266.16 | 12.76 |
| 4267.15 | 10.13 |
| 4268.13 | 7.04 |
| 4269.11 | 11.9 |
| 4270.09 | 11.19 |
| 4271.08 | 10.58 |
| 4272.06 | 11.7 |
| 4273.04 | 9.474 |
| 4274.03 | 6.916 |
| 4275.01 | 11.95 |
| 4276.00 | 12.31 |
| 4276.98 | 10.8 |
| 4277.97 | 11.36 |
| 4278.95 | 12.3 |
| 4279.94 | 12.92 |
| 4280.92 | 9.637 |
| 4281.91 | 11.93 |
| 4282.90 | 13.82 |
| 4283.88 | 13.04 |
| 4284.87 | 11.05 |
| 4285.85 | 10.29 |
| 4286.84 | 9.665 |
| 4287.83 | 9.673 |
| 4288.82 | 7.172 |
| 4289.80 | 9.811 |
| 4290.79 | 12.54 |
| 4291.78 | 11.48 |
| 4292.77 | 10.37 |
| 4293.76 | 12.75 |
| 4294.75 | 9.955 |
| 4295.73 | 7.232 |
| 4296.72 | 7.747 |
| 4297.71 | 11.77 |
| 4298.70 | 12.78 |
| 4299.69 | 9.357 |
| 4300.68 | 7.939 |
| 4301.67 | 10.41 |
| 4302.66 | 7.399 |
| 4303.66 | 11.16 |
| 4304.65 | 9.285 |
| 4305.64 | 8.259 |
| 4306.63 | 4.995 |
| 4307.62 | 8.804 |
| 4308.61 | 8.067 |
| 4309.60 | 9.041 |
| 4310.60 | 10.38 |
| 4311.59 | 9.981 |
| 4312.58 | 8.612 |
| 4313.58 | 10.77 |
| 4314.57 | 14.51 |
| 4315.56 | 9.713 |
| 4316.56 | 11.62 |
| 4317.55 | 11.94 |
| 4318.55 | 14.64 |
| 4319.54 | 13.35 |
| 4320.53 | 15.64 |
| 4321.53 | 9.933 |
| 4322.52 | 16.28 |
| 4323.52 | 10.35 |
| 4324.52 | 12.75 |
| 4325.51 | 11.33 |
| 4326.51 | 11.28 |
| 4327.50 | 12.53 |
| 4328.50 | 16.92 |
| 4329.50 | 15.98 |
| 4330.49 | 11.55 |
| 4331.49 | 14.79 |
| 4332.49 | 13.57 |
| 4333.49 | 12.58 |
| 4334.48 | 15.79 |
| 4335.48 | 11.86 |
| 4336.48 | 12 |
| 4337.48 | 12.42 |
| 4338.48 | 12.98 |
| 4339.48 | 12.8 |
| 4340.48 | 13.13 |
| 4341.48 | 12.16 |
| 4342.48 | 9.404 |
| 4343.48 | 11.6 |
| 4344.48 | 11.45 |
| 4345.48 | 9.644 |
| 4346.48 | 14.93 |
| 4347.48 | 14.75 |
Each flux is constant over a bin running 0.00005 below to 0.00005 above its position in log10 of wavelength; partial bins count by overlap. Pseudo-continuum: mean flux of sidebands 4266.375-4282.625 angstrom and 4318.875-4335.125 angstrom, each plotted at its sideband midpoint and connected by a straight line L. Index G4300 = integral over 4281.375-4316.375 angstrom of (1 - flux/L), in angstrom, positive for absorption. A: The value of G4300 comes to 5.6 angstrom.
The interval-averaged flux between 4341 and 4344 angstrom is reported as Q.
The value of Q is 11.1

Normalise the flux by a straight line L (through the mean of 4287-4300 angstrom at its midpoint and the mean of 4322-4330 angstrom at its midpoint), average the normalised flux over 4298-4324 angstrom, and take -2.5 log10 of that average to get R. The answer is 0.13 mag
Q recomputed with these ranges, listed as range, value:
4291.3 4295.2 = 11.1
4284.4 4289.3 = 9.57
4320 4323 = 14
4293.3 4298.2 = 9.88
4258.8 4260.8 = 11.7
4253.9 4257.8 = 11.3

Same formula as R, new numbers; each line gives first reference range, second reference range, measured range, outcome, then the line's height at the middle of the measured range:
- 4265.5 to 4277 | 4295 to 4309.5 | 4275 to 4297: -0.11 mag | 9.8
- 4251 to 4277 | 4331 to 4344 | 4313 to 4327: 0.00 mag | 12.4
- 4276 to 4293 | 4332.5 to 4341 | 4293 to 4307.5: 0.24 mag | 11.7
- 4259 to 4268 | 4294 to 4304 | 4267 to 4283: 0.01 mag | 11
